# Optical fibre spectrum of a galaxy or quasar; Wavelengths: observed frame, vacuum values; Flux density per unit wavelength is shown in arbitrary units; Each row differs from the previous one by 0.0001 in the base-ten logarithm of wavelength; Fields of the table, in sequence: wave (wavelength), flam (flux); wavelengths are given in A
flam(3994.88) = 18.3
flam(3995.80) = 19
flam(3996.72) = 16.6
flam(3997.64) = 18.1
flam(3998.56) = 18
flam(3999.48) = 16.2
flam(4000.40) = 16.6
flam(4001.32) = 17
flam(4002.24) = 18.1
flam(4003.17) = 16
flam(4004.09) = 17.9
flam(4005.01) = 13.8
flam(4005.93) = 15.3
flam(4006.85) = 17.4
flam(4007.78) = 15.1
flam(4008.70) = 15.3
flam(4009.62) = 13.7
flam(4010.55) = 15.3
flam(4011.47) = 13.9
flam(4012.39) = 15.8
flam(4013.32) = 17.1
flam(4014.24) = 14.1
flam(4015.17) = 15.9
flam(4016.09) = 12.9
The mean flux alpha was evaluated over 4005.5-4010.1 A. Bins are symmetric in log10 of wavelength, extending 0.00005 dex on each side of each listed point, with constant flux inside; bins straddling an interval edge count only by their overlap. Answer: 15.3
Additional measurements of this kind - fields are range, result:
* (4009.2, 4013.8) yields 15.2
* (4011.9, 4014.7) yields 15.7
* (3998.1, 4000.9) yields 17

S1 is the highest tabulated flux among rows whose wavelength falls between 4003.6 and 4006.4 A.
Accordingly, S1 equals 17.9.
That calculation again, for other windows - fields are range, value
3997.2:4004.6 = 18.1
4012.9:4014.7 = 17.1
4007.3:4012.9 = 15.8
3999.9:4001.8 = 17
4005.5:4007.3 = 17.4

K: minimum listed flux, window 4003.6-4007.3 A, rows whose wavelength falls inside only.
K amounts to 13.8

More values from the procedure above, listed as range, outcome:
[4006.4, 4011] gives 13.7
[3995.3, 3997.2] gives 16.6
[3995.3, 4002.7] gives 16.2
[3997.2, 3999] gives 18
